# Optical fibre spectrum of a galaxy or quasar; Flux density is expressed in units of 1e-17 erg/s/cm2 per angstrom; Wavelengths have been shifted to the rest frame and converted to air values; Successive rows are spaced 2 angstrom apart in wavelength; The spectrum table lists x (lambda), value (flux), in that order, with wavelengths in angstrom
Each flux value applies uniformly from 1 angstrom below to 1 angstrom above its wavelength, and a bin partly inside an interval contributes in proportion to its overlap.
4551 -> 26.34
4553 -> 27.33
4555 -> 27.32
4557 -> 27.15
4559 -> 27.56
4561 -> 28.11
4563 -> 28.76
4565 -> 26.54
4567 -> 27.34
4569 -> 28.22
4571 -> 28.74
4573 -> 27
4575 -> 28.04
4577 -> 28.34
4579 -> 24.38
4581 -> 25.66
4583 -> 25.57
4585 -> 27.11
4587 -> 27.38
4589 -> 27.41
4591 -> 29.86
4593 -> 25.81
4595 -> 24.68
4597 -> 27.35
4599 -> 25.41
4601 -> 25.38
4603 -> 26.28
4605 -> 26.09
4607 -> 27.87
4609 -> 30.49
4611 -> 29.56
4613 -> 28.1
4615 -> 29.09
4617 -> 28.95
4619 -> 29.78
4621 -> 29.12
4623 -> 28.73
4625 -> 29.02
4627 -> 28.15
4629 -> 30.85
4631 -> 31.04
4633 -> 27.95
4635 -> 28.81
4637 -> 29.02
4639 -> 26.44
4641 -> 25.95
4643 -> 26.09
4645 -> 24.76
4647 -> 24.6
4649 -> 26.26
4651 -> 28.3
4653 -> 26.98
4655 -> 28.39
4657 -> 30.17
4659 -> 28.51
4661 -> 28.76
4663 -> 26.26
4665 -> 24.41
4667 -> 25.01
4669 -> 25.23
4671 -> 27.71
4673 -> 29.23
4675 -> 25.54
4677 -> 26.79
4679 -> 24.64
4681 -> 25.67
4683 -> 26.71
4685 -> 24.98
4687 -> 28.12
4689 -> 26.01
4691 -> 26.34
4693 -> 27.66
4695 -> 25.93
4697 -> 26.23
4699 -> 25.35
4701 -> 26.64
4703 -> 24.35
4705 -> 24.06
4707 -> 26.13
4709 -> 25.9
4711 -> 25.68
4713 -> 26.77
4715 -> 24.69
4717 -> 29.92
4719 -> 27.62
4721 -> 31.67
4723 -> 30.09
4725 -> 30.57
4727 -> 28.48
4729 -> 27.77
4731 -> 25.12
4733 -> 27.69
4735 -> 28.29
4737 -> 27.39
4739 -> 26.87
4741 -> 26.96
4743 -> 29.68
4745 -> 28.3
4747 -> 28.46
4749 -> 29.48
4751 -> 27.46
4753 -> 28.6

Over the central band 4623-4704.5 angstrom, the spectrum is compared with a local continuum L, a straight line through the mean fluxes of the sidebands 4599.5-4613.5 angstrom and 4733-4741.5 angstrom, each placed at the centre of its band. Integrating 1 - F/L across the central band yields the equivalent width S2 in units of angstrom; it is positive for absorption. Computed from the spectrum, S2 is 1.6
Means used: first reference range 27.6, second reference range 27.4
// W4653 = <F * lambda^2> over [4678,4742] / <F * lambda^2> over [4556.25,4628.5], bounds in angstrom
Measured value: 1.02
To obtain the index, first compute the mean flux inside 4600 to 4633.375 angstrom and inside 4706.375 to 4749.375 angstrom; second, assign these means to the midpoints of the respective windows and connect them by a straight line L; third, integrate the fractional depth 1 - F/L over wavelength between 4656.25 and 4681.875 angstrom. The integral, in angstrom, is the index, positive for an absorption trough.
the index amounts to 1.4 angstrom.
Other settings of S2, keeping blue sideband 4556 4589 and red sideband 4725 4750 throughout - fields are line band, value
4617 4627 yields -0.57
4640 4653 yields 0.71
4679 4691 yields 0.69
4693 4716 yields 1.76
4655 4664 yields -0.26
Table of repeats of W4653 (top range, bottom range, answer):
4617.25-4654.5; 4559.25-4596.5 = 1.05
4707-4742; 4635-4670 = 1.06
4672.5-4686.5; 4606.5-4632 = 0.92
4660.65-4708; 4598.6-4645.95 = 0.96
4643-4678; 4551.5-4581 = 1.02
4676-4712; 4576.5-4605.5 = 1.03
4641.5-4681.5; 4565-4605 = 1.03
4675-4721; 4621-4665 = 0.97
